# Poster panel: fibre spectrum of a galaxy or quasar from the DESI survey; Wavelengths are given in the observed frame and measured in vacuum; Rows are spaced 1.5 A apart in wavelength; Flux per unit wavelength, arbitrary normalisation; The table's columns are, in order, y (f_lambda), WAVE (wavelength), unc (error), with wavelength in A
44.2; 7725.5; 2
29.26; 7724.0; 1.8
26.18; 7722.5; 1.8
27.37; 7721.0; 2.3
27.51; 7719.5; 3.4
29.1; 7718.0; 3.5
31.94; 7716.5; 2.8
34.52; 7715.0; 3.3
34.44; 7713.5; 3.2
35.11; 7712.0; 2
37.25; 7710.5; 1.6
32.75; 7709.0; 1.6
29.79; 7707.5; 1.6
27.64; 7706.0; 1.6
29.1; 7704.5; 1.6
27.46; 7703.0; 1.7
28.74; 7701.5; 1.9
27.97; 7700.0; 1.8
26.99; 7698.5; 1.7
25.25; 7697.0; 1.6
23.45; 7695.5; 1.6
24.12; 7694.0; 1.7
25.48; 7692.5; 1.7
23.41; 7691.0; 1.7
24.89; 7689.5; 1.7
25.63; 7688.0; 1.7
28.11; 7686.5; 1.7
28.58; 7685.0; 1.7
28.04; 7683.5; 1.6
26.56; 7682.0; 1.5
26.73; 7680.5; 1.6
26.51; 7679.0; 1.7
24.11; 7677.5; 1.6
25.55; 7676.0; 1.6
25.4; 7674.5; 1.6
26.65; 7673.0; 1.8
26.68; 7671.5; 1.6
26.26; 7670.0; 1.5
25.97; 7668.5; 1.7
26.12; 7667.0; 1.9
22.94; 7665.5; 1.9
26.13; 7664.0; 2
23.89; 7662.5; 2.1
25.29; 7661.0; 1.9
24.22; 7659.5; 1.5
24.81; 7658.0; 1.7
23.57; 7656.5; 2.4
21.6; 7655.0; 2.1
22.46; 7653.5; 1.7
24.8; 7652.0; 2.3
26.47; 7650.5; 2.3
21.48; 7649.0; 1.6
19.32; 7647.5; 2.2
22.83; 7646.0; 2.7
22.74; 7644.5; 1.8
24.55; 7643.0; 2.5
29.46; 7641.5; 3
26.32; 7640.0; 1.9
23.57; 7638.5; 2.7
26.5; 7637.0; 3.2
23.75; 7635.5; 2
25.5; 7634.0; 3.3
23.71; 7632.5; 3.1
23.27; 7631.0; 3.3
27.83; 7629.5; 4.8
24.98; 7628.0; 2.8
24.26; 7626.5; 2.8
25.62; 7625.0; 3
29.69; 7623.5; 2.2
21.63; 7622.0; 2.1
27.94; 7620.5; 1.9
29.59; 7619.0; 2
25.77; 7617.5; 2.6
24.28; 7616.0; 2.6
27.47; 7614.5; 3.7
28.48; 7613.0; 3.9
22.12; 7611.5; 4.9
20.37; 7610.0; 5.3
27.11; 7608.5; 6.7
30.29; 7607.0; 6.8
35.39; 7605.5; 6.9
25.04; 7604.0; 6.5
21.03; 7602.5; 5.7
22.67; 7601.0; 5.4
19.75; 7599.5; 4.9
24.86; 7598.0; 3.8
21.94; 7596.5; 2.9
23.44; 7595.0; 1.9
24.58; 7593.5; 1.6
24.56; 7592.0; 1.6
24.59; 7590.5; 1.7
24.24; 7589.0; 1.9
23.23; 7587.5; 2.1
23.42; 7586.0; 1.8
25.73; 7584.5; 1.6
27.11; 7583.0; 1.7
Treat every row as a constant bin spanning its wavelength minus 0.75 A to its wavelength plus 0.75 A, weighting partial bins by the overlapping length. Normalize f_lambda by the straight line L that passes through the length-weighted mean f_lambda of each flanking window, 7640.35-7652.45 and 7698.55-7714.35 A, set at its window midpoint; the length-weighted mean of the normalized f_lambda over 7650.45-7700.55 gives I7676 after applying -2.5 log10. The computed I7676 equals 0.08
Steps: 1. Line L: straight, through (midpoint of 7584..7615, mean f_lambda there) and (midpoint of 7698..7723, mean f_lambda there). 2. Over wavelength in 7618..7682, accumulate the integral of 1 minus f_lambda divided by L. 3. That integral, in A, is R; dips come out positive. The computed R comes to 5.2 A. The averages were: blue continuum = 24.7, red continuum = 30.3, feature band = 25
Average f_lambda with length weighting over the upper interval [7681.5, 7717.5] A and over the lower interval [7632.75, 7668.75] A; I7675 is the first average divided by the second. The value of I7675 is 1.2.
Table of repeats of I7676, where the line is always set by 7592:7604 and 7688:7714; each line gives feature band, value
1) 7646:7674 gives 0.08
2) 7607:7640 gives -0.06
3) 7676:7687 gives 0.02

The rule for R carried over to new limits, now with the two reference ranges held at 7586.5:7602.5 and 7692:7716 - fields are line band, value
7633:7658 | 2.0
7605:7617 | -1.3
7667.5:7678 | 0.7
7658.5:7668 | 0.8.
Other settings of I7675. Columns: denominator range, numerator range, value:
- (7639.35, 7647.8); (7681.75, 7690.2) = 1.11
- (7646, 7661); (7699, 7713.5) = 1.32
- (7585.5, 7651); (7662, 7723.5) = 1.11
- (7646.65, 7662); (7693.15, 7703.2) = 1.12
